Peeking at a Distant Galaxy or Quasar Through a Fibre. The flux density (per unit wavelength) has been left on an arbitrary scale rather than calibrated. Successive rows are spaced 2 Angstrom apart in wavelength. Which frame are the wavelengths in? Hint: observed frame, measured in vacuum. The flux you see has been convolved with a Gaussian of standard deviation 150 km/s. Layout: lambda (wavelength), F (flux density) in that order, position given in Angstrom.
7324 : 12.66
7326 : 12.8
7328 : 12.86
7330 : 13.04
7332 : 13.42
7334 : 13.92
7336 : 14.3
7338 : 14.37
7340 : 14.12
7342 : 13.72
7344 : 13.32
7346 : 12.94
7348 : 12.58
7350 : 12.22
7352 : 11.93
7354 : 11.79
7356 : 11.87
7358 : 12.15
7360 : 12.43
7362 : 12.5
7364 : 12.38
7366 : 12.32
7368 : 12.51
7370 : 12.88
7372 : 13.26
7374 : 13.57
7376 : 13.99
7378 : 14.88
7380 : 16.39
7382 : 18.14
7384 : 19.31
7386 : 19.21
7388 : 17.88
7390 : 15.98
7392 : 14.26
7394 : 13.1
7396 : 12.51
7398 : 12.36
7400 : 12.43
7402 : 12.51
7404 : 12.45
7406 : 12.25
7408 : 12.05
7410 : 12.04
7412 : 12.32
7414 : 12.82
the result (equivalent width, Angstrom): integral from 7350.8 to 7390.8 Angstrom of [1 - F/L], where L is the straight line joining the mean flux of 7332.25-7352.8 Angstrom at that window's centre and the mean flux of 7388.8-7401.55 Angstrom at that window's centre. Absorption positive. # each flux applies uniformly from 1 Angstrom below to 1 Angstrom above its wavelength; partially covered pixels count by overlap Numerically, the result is -2.5 Angstrom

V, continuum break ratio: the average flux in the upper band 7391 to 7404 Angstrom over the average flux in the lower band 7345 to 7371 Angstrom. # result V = 1.0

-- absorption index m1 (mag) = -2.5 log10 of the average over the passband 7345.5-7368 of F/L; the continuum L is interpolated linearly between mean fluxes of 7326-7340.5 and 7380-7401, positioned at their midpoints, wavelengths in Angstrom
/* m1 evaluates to 0.17 mag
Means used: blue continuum 13.6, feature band 12.3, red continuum 15.6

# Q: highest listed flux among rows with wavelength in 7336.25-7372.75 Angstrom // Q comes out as 14.37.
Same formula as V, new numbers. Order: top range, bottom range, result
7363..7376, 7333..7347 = 0.93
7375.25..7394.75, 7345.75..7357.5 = 1.35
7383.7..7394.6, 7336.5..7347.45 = 1.21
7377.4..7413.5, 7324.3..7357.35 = 1.10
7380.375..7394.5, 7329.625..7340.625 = 1.22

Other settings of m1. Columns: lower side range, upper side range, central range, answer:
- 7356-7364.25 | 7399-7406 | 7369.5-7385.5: -0.246 mag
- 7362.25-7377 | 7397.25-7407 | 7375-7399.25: -0.228 mag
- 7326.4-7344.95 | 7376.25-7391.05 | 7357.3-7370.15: 0.256 mag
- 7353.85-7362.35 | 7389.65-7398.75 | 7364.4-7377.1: -0.037 mag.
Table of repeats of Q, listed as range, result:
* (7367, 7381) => 16.39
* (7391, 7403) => 14.26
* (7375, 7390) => 19.31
